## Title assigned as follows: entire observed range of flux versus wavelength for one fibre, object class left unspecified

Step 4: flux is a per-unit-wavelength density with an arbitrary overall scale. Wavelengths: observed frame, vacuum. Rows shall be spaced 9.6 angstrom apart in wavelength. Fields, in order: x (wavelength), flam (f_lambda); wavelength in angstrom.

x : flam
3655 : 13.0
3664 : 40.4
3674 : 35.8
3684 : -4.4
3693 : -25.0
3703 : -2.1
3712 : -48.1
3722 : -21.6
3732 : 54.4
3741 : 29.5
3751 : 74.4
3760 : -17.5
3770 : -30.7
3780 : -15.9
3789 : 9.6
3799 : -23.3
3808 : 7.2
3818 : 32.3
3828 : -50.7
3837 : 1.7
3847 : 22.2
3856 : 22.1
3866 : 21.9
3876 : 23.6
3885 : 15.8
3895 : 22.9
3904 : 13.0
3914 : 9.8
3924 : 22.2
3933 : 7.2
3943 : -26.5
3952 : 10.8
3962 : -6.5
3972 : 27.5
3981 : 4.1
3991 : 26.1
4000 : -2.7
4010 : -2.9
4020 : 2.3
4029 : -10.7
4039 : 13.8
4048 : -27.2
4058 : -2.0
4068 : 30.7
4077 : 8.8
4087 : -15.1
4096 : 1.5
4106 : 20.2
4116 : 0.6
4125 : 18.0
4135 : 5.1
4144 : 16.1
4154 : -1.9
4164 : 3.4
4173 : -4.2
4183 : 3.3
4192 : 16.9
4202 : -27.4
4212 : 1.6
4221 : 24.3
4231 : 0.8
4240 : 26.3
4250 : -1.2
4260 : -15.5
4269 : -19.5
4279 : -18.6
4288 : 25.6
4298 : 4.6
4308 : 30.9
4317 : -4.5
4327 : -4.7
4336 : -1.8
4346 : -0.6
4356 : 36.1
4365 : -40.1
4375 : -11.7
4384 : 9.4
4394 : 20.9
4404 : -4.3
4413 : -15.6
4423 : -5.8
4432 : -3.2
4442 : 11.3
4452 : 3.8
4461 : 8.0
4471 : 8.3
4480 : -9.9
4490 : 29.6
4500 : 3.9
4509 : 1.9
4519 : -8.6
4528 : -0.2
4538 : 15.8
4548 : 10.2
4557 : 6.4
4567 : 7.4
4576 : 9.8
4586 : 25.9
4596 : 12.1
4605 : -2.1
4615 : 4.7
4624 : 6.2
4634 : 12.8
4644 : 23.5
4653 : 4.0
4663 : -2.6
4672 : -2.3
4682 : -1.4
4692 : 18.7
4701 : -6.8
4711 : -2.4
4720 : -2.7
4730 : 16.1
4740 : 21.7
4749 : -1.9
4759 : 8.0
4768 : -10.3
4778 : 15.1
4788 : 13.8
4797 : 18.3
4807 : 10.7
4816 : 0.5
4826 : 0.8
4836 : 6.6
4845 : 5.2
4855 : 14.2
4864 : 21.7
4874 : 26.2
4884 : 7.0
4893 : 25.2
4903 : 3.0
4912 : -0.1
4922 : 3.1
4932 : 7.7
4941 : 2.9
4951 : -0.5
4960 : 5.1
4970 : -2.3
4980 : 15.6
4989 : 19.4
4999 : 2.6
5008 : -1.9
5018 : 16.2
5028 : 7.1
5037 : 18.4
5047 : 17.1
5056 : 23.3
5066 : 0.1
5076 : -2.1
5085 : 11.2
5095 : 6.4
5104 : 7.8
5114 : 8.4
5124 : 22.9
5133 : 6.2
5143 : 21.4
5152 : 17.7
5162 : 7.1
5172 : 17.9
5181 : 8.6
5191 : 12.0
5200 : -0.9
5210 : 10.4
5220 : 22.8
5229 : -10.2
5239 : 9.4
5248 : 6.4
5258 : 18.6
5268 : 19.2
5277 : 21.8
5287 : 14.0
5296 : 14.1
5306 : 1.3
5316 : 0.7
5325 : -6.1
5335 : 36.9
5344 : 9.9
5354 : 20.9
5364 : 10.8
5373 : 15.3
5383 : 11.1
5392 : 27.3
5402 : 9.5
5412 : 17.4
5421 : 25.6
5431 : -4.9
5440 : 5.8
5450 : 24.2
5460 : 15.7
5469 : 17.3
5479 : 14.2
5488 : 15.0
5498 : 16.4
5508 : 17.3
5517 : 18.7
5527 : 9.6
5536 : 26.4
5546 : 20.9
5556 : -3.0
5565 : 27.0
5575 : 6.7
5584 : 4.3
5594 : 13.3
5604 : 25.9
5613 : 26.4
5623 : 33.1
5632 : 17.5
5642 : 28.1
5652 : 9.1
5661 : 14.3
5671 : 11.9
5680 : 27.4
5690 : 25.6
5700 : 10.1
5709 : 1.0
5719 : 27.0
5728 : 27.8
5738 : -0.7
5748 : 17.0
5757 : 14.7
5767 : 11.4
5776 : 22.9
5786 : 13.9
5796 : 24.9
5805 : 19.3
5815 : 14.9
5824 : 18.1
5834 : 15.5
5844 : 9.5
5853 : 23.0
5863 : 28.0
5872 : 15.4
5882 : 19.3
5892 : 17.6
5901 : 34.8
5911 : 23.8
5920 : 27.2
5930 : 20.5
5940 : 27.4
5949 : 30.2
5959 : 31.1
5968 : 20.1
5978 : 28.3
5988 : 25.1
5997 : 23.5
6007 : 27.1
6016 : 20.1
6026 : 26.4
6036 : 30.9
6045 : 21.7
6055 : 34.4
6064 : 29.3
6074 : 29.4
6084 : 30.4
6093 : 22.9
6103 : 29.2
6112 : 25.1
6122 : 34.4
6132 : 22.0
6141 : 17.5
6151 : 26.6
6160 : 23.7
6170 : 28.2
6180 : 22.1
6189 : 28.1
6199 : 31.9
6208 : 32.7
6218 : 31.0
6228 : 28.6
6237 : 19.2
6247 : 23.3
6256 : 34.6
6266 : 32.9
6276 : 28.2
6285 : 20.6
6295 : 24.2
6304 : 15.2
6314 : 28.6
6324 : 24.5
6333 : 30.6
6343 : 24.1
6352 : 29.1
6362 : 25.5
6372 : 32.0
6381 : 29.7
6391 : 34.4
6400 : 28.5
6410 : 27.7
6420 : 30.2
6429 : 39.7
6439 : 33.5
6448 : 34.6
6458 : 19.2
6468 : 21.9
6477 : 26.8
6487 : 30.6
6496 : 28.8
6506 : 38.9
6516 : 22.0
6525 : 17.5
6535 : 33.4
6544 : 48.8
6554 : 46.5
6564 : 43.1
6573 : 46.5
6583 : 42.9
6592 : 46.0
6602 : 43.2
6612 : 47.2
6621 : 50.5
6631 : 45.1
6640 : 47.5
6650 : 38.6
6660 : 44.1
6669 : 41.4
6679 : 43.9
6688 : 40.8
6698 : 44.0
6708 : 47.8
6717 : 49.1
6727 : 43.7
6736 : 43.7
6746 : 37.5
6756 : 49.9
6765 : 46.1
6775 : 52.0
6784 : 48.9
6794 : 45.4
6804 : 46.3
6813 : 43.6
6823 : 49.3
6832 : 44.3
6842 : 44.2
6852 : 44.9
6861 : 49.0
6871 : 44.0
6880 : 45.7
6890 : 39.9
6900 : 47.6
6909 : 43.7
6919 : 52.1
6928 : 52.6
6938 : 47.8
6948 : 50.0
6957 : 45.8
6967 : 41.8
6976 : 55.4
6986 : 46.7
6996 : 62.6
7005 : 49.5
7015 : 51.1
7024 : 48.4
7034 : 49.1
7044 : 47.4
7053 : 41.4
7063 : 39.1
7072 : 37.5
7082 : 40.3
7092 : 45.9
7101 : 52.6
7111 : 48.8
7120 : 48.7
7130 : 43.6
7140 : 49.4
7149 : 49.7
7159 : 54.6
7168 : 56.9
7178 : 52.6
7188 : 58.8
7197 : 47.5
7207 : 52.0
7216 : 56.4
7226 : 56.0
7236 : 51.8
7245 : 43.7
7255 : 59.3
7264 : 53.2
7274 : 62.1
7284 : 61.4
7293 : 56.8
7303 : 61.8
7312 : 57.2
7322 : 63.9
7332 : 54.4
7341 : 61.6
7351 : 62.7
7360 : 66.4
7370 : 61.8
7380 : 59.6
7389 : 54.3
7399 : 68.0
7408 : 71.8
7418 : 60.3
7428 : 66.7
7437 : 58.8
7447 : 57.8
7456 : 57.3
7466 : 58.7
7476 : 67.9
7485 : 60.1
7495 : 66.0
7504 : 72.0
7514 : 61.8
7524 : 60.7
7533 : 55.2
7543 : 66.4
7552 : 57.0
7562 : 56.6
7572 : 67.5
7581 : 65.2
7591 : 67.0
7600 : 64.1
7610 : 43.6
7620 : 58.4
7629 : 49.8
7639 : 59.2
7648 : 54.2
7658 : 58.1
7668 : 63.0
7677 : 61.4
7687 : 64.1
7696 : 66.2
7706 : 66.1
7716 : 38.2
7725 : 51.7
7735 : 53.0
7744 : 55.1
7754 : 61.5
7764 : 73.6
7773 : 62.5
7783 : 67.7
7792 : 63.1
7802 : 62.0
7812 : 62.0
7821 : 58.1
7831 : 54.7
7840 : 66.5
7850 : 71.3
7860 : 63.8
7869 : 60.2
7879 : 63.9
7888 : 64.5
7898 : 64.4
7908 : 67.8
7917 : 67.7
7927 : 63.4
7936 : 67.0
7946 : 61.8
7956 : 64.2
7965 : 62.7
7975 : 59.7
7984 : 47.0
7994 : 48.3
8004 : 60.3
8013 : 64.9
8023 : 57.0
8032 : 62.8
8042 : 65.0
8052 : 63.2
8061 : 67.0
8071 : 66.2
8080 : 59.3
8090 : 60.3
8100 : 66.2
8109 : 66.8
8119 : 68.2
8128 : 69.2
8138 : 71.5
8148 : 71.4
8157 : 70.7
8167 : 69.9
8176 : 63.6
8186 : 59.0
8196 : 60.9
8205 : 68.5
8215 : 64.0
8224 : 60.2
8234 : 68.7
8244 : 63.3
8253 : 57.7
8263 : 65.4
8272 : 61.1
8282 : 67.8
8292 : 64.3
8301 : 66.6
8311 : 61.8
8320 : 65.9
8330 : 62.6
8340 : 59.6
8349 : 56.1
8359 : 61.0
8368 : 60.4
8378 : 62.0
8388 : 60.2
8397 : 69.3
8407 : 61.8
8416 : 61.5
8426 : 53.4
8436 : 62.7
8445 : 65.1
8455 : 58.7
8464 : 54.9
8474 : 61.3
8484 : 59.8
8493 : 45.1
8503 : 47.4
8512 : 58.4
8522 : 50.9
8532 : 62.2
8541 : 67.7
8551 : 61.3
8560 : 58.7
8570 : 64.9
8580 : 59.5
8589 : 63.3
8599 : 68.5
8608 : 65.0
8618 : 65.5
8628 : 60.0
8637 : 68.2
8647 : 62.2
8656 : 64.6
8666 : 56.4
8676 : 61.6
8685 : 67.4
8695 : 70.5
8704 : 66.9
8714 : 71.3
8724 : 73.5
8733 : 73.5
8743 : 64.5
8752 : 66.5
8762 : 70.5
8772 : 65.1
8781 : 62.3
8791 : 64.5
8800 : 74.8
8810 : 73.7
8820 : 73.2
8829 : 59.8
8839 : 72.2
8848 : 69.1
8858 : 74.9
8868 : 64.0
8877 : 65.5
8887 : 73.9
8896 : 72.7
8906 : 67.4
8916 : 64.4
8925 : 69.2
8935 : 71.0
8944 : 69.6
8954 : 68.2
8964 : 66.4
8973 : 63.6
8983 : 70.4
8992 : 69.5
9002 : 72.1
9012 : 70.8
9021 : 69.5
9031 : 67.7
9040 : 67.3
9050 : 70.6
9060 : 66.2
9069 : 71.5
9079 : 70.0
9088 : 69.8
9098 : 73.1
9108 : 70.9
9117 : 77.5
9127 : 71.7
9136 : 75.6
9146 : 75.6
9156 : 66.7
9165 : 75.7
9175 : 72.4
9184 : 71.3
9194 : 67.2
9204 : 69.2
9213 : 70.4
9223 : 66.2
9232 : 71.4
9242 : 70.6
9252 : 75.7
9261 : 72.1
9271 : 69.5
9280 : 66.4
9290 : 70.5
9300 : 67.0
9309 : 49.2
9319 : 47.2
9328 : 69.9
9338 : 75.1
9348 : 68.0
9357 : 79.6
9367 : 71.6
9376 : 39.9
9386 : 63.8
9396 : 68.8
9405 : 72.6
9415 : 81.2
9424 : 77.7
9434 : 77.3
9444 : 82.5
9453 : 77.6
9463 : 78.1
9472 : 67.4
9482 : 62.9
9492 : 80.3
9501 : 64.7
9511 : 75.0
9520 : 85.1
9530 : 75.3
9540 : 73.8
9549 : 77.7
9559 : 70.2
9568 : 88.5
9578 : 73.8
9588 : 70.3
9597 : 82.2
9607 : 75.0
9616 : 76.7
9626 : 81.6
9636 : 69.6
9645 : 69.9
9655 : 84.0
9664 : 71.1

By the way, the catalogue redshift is 0.64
